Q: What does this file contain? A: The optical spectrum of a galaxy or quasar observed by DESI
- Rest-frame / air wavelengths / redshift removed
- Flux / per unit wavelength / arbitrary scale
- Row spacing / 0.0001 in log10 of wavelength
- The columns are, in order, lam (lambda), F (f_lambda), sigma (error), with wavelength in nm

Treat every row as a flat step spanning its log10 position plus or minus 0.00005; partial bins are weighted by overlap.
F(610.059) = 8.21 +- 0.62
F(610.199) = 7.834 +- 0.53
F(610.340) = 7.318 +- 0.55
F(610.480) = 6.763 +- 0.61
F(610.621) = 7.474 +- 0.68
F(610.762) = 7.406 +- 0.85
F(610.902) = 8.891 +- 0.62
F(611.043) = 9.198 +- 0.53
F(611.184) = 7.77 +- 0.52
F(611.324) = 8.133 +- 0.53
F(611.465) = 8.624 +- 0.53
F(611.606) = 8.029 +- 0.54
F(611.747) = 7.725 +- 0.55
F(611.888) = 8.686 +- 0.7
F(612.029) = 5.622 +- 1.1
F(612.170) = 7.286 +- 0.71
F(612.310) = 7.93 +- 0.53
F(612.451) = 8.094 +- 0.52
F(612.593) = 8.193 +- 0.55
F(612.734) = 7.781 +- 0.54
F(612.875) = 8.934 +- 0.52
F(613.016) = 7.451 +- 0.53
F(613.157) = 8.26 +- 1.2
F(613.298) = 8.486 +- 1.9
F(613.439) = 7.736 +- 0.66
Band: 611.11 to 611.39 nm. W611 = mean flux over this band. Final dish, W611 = 7.98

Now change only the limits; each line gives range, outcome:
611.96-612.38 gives 6.96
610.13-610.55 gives 7.3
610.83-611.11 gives 9.04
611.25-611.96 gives 8.23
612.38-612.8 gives 8.01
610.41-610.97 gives 7.63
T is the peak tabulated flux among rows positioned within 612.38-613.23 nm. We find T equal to 8.934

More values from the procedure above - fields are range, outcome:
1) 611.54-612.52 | 8.686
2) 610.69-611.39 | 9.198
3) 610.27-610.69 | 7.474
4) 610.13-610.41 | 7.834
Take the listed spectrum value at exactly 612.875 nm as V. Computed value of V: 8.934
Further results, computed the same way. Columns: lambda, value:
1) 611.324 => 8.133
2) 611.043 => 9.198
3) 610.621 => 7.474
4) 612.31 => 7.93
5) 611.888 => 8.686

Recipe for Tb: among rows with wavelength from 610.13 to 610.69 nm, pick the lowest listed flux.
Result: 6.763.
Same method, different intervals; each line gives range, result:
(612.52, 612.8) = 7.781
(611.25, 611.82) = 7.725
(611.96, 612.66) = 5.622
